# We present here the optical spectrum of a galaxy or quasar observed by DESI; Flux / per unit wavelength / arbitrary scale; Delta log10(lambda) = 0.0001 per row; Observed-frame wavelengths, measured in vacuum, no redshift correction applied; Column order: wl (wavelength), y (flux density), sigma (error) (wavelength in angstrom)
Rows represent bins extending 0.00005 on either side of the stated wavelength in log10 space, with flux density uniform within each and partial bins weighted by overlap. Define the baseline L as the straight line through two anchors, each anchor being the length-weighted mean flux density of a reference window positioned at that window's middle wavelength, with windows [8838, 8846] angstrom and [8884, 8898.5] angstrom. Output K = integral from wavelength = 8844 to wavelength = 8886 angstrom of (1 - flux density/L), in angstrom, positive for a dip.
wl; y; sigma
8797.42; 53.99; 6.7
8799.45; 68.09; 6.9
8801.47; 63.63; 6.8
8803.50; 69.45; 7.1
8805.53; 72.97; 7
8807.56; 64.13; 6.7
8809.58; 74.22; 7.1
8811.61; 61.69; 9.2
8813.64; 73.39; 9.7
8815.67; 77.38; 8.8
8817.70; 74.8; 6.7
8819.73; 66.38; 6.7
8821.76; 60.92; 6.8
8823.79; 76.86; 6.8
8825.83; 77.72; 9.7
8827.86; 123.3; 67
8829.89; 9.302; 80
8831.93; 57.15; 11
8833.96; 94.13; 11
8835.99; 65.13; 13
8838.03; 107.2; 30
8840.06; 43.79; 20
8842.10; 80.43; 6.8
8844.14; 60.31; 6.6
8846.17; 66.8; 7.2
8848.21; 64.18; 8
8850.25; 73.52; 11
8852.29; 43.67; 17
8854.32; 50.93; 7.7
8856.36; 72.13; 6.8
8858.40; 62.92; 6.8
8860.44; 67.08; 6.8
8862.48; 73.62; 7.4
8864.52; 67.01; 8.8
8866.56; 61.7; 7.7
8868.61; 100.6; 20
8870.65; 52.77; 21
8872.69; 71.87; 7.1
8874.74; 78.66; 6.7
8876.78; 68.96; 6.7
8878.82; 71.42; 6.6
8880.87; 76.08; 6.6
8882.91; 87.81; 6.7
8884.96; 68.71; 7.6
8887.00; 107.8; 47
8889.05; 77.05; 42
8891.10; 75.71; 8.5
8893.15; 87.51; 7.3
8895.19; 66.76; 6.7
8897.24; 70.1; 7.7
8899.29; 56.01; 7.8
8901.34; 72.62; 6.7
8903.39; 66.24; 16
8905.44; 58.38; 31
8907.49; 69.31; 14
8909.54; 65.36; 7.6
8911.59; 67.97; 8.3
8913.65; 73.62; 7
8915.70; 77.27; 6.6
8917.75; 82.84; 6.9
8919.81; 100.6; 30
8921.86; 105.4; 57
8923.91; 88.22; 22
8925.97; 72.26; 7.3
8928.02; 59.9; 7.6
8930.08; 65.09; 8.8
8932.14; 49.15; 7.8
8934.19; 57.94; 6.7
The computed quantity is 2.5 angstrom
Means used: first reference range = 68.1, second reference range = 78.8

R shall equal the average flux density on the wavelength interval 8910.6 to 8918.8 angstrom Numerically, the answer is 75.4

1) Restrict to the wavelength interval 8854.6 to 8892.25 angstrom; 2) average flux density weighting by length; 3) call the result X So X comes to 74.1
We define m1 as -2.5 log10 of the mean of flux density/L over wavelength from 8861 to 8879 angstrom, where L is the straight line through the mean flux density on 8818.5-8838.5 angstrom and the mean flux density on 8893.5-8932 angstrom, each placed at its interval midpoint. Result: 0.017 mag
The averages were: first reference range 72.9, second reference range 72.9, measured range 71.7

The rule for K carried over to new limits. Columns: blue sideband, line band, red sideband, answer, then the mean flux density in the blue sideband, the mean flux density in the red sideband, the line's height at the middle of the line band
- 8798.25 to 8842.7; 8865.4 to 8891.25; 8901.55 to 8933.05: -1.6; 70.8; 73.5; 72.4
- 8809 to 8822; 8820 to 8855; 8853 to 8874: 0.5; 70.2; 67.8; 69.1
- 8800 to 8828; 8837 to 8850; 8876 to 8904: 0.5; 72.4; 75.4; 73.6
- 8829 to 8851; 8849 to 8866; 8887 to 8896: 1.7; 65.8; 80.5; 70.8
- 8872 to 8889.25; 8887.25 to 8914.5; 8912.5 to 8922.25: 4.0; 78.9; 86.5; 83.1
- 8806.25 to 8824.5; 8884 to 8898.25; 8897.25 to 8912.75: -2.8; 69.9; 65.5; 66.2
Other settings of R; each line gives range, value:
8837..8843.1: 77.1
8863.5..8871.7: 70.5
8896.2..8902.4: 66.2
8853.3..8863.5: 65.4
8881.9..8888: 88.1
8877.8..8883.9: 78.4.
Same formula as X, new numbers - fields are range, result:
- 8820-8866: 68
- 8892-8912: 68.1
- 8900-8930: 75.2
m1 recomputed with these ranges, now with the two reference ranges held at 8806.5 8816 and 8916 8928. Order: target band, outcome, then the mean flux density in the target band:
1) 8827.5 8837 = 0.11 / 66.1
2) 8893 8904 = 0.21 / 68.6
